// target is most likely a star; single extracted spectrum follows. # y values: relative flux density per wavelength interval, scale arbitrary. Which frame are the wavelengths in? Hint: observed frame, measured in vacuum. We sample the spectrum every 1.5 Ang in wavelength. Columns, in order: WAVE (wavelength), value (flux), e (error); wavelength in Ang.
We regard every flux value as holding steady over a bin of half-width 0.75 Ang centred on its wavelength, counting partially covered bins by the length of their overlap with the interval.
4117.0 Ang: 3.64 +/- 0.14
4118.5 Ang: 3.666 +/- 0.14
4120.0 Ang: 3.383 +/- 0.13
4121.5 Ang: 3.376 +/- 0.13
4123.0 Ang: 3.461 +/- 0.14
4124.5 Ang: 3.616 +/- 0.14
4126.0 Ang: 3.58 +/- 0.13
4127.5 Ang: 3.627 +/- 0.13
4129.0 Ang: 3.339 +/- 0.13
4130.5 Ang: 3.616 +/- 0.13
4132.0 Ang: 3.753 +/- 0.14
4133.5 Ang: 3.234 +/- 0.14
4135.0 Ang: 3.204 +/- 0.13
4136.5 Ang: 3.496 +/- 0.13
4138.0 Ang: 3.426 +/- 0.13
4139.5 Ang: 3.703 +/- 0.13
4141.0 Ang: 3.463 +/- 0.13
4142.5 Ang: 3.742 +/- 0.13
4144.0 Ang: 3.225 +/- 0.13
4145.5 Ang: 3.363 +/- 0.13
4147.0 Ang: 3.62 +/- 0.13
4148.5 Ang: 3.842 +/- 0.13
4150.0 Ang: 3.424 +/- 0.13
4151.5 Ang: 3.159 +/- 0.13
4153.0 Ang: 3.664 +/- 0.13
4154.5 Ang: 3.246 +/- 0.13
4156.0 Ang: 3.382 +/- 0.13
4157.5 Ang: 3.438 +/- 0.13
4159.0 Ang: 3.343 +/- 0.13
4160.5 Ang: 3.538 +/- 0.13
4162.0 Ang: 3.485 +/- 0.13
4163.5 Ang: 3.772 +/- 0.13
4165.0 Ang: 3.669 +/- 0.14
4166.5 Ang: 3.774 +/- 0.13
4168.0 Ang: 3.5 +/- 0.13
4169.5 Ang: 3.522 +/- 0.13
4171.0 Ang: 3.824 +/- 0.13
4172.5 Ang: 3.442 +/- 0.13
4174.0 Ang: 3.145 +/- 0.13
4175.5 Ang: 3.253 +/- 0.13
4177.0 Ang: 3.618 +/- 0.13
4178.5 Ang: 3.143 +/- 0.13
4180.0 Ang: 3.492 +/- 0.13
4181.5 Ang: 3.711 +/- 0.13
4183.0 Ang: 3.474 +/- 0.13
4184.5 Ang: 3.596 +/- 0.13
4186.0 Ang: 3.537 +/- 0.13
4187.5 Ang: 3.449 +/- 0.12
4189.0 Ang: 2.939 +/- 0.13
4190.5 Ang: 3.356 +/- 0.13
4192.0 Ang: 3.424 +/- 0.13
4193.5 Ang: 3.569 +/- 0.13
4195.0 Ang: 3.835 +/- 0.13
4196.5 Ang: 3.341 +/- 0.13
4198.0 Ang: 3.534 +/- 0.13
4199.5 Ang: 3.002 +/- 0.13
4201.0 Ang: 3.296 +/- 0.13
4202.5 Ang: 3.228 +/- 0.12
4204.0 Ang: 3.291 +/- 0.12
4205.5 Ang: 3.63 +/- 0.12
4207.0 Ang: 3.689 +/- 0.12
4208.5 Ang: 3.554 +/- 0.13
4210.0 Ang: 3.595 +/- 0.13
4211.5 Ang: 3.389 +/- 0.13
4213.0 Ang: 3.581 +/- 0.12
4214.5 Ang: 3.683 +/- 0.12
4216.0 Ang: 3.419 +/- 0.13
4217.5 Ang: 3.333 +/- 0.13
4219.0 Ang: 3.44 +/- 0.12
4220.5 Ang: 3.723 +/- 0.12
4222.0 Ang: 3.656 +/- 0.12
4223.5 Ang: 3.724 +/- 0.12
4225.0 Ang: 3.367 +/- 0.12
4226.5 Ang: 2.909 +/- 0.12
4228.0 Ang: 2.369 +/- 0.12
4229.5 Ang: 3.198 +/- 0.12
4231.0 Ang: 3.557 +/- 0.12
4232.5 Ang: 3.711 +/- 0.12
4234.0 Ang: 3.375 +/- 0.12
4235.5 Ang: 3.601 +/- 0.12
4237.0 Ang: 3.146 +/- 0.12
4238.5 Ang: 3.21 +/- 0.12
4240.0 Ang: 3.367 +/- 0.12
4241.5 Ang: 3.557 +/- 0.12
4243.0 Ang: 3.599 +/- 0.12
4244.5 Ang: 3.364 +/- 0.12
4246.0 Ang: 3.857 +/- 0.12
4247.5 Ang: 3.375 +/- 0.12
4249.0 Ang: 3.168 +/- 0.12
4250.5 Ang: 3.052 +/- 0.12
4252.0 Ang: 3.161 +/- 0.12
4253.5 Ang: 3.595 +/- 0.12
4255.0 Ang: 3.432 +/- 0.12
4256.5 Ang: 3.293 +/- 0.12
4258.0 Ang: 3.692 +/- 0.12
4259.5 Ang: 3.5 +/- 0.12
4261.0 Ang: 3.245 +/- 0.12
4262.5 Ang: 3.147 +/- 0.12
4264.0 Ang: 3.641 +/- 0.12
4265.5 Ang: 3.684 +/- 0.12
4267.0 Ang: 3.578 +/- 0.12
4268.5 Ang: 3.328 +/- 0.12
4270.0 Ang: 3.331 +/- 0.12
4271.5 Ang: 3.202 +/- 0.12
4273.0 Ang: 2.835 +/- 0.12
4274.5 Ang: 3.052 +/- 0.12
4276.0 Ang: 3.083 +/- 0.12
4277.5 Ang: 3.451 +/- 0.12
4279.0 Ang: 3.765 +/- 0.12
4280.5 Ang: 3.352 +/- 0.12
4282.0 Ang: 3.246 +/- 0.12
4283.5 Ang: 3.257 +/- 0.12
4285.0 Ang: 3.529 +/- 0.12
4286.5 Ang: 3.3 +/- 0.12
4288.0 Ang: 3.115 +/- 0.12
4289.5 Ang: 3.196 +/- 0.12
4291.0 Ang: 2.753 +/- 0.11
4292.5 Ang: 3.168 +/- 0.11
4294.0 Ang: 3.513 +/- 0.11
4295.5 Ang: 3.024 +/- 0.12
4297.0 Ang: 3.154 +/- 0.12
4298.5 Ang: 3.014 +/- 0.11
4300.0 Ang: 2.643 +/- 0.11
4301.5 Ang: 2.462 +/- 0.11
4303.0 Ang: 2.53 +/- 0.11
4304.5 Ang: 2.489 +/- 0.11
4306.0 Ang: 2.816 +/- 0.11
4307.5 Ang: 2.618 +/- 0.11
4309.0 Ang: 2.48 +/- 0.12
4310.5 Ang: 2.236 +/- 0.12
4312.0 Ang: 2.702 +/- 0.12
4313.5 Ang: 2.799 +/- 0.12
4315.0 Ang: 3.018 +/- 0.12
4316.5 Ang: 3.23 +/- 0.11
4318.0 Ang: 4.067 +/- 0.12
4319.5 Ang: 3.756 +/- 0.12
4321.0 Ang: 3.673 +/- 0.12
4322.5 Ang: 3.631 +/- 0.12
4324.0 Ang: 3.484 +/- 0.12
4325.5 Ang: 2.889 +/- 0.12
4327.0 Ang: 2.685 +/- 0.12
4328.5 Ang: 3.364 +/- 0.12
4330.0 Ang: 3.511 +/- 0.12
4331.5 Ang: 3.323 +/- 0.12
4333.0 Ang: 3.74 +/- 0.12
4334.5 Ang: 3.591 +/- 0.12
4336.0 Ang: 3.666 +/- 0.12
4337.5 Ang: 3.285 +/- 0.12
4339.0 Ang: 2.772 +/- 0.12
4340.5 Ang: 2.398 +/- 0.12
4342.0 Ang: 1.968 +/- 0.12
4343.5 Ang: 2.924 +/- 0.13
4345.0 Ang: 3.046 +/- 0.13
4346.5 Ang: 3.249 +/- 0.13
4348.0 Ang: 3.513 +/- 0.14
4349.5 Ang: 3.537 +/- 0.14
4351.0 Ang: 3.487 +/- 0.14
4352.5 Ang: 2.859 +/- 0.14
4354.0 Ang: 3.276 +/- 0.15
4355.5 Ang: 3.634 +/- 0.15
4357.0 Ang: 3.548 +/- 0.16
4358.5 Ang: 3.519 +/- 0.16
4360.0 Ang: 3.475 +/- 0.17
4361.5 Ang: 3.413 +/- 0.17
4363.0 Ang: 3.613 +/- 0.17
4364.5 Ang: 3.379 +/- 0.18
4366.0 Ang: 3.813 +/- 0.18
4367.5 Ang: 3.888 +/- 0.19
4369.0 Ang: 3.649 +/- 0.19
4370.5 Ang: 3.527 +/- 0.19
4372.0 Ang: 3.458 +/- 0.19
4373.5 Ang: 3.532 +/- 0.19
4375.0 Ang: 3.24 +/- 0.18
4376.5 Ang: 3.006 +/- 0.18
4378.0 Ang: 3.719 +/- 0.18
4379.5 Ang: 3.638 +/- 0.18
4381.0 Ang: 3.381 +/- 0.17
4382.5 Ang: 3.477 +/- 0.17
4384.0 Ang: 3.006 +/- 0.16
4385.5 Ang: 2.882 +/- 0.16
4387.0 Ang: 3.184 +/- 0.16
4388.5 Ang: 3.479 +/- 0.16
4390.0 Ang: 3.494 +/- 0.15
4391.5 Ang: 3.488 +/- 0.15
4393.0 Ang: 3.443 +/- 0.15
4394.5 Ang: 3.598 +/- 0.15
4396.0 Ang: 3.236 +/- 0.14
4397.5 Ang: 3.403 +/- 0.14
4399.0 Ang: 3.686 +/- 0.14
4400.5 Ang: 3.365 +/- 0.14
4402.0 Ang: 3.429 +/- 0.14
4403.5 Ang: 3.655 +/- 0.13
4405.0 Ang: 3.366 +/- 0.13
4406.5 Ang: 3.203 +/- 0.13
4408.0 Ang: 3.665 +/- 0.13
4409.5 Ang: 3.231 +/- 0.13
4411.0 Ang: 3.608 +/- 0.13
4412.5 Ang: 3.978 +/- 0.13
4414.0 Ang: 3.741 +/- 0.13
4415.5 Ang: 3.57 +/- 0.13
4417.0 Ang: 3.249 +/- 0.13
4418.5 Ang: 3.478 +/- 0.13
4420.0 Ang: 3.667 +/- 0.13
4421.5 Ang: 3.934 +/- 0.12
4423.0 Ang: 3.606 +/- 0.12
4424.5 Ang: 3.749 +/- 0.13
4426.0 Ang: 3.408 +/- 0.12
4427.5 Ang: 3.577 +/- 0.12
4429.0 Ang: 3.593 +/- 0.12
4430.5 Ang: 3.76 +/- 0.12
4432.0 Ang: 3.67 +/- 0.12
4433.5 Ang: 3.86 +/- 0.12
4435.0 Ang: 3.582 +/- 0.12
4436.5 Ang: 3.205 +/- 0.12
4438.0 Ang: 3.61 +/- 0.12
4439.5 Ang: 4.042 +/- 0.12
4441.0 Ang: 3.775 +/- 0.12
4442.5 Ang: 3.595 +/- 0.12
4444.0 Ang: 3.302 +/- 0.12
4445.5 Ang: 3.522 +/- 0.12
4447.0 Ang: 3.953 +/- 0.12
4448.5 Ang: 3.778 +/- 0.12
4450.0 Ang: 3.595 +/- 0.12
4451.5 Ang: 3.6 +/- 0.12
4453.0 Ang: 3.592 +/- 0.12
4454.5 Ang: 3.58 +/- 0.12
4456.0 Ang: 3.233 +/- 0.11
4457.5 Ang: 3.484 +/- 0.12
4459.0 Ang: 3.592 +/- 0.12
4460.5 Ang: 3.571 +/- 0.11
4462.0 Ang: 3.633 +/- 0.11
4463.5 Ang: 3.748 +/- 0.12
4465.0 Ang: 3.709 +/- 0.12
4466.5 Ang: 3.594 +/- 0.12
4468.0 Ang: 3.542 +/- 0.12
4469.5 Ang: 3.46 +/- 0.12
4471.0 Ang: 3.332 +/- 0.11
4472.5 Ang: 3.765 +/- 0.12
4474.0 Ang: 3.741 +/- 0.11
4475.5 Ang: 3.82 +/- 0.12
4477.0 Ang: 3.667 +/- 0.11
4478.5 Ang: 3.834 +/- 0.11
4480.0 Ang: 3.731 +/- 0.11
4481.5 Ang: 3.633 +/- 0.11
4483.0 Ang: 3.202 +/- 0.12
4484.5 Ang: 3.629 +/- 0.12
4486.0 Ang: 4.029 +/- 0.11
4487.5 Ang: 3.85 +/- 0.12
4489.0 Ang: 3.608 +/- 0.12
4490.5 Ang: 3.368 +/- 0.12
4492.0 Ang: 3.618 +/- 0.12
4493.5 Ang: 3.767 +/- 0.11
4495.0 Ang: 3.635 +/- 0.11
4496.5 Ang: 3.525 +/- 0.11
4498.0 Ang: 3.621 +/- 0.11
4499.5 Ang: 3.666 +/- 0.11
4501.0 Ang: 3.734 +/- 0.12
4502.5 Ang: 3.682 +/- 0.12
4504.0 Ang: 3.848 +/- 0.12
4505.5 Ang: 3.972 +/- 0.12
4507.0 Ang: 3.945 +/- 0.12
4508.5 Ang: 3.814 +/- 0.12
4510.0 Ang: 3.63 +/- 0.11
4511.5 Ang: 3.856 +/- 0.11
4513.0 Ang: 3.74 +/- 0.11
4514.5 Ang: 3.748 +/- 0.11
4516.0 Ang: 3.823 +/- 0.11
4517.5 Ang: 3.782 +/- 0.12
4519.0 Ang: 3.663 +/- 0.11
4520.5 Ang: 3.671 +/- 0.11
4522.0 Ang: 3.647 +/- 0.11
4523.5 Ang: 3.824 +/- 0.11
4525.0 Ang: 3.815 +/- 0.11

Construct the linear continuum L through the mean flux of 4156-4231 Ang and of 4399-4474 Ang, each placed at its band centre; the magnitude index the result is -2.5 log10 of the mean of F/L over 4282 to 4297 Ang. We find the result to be 0.10 mag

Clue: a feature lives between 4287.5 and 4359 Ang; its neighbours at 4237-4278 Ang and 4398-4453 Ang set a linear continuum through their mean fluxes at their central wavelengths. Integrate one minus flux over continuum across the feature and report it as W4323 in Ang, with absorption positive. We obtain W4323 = 7.1 Ang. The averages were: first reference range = 3.36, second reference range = 3.6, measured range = 3.11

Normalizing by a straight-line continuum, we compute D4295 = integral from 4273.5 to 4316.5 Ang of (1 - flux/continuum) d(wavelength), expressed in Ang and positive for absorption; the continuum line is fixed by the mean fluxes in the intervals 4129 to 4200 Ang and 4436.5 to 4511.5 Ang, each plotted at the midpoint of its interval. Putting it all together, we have 6.72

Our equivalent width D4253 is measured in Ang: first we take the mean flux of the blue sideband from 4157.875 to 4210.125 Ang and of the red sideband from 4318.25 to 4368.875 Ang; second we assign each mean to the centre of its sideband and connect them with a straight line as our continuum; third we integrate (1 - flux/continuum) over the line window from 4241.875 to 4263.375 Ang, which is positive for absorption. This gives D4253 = 0.1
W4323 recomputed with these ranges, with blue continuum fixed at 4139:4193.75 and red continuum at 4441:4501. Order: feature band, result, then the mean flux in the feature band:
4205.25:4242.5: 0.8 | 3.43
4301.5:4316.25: 3.8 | 2.64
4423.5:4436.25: -0.1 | 3.63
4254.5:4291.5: 2.2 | 3.32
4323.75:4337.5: 0.8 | 3.35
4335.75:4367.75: 2.7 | 3.27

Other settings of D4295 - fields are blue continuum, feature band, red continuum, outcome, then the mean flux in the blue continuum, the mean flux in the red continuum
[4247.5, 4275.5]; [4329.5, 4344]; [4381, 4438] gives 1.3 Ang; 3.33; 3.5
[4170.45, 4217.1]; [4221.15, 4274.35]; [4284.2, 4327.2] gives -1.8 Ang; 3.45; 3.04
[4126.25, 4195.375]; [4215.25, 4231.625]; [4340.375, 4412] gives 0.6 Ang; 3.49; 3.38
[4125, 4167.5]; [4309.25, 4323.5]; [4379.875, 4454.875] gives 1.3 Ang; 3.51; 3.54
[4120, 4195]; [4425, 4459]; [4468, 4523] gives 0.5 Ang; 3.48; 3.69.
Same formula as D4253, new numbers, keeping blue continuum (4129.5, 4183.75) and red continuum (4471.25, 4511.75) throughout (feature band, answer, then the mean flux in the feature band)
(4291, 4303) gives 2.1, 2.95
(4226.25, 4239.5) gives 1.1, 3.25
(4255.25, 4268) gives 0.3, 3.47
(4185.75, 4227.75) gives 1.1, 3.43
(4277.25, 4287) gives 0.4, 3.42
